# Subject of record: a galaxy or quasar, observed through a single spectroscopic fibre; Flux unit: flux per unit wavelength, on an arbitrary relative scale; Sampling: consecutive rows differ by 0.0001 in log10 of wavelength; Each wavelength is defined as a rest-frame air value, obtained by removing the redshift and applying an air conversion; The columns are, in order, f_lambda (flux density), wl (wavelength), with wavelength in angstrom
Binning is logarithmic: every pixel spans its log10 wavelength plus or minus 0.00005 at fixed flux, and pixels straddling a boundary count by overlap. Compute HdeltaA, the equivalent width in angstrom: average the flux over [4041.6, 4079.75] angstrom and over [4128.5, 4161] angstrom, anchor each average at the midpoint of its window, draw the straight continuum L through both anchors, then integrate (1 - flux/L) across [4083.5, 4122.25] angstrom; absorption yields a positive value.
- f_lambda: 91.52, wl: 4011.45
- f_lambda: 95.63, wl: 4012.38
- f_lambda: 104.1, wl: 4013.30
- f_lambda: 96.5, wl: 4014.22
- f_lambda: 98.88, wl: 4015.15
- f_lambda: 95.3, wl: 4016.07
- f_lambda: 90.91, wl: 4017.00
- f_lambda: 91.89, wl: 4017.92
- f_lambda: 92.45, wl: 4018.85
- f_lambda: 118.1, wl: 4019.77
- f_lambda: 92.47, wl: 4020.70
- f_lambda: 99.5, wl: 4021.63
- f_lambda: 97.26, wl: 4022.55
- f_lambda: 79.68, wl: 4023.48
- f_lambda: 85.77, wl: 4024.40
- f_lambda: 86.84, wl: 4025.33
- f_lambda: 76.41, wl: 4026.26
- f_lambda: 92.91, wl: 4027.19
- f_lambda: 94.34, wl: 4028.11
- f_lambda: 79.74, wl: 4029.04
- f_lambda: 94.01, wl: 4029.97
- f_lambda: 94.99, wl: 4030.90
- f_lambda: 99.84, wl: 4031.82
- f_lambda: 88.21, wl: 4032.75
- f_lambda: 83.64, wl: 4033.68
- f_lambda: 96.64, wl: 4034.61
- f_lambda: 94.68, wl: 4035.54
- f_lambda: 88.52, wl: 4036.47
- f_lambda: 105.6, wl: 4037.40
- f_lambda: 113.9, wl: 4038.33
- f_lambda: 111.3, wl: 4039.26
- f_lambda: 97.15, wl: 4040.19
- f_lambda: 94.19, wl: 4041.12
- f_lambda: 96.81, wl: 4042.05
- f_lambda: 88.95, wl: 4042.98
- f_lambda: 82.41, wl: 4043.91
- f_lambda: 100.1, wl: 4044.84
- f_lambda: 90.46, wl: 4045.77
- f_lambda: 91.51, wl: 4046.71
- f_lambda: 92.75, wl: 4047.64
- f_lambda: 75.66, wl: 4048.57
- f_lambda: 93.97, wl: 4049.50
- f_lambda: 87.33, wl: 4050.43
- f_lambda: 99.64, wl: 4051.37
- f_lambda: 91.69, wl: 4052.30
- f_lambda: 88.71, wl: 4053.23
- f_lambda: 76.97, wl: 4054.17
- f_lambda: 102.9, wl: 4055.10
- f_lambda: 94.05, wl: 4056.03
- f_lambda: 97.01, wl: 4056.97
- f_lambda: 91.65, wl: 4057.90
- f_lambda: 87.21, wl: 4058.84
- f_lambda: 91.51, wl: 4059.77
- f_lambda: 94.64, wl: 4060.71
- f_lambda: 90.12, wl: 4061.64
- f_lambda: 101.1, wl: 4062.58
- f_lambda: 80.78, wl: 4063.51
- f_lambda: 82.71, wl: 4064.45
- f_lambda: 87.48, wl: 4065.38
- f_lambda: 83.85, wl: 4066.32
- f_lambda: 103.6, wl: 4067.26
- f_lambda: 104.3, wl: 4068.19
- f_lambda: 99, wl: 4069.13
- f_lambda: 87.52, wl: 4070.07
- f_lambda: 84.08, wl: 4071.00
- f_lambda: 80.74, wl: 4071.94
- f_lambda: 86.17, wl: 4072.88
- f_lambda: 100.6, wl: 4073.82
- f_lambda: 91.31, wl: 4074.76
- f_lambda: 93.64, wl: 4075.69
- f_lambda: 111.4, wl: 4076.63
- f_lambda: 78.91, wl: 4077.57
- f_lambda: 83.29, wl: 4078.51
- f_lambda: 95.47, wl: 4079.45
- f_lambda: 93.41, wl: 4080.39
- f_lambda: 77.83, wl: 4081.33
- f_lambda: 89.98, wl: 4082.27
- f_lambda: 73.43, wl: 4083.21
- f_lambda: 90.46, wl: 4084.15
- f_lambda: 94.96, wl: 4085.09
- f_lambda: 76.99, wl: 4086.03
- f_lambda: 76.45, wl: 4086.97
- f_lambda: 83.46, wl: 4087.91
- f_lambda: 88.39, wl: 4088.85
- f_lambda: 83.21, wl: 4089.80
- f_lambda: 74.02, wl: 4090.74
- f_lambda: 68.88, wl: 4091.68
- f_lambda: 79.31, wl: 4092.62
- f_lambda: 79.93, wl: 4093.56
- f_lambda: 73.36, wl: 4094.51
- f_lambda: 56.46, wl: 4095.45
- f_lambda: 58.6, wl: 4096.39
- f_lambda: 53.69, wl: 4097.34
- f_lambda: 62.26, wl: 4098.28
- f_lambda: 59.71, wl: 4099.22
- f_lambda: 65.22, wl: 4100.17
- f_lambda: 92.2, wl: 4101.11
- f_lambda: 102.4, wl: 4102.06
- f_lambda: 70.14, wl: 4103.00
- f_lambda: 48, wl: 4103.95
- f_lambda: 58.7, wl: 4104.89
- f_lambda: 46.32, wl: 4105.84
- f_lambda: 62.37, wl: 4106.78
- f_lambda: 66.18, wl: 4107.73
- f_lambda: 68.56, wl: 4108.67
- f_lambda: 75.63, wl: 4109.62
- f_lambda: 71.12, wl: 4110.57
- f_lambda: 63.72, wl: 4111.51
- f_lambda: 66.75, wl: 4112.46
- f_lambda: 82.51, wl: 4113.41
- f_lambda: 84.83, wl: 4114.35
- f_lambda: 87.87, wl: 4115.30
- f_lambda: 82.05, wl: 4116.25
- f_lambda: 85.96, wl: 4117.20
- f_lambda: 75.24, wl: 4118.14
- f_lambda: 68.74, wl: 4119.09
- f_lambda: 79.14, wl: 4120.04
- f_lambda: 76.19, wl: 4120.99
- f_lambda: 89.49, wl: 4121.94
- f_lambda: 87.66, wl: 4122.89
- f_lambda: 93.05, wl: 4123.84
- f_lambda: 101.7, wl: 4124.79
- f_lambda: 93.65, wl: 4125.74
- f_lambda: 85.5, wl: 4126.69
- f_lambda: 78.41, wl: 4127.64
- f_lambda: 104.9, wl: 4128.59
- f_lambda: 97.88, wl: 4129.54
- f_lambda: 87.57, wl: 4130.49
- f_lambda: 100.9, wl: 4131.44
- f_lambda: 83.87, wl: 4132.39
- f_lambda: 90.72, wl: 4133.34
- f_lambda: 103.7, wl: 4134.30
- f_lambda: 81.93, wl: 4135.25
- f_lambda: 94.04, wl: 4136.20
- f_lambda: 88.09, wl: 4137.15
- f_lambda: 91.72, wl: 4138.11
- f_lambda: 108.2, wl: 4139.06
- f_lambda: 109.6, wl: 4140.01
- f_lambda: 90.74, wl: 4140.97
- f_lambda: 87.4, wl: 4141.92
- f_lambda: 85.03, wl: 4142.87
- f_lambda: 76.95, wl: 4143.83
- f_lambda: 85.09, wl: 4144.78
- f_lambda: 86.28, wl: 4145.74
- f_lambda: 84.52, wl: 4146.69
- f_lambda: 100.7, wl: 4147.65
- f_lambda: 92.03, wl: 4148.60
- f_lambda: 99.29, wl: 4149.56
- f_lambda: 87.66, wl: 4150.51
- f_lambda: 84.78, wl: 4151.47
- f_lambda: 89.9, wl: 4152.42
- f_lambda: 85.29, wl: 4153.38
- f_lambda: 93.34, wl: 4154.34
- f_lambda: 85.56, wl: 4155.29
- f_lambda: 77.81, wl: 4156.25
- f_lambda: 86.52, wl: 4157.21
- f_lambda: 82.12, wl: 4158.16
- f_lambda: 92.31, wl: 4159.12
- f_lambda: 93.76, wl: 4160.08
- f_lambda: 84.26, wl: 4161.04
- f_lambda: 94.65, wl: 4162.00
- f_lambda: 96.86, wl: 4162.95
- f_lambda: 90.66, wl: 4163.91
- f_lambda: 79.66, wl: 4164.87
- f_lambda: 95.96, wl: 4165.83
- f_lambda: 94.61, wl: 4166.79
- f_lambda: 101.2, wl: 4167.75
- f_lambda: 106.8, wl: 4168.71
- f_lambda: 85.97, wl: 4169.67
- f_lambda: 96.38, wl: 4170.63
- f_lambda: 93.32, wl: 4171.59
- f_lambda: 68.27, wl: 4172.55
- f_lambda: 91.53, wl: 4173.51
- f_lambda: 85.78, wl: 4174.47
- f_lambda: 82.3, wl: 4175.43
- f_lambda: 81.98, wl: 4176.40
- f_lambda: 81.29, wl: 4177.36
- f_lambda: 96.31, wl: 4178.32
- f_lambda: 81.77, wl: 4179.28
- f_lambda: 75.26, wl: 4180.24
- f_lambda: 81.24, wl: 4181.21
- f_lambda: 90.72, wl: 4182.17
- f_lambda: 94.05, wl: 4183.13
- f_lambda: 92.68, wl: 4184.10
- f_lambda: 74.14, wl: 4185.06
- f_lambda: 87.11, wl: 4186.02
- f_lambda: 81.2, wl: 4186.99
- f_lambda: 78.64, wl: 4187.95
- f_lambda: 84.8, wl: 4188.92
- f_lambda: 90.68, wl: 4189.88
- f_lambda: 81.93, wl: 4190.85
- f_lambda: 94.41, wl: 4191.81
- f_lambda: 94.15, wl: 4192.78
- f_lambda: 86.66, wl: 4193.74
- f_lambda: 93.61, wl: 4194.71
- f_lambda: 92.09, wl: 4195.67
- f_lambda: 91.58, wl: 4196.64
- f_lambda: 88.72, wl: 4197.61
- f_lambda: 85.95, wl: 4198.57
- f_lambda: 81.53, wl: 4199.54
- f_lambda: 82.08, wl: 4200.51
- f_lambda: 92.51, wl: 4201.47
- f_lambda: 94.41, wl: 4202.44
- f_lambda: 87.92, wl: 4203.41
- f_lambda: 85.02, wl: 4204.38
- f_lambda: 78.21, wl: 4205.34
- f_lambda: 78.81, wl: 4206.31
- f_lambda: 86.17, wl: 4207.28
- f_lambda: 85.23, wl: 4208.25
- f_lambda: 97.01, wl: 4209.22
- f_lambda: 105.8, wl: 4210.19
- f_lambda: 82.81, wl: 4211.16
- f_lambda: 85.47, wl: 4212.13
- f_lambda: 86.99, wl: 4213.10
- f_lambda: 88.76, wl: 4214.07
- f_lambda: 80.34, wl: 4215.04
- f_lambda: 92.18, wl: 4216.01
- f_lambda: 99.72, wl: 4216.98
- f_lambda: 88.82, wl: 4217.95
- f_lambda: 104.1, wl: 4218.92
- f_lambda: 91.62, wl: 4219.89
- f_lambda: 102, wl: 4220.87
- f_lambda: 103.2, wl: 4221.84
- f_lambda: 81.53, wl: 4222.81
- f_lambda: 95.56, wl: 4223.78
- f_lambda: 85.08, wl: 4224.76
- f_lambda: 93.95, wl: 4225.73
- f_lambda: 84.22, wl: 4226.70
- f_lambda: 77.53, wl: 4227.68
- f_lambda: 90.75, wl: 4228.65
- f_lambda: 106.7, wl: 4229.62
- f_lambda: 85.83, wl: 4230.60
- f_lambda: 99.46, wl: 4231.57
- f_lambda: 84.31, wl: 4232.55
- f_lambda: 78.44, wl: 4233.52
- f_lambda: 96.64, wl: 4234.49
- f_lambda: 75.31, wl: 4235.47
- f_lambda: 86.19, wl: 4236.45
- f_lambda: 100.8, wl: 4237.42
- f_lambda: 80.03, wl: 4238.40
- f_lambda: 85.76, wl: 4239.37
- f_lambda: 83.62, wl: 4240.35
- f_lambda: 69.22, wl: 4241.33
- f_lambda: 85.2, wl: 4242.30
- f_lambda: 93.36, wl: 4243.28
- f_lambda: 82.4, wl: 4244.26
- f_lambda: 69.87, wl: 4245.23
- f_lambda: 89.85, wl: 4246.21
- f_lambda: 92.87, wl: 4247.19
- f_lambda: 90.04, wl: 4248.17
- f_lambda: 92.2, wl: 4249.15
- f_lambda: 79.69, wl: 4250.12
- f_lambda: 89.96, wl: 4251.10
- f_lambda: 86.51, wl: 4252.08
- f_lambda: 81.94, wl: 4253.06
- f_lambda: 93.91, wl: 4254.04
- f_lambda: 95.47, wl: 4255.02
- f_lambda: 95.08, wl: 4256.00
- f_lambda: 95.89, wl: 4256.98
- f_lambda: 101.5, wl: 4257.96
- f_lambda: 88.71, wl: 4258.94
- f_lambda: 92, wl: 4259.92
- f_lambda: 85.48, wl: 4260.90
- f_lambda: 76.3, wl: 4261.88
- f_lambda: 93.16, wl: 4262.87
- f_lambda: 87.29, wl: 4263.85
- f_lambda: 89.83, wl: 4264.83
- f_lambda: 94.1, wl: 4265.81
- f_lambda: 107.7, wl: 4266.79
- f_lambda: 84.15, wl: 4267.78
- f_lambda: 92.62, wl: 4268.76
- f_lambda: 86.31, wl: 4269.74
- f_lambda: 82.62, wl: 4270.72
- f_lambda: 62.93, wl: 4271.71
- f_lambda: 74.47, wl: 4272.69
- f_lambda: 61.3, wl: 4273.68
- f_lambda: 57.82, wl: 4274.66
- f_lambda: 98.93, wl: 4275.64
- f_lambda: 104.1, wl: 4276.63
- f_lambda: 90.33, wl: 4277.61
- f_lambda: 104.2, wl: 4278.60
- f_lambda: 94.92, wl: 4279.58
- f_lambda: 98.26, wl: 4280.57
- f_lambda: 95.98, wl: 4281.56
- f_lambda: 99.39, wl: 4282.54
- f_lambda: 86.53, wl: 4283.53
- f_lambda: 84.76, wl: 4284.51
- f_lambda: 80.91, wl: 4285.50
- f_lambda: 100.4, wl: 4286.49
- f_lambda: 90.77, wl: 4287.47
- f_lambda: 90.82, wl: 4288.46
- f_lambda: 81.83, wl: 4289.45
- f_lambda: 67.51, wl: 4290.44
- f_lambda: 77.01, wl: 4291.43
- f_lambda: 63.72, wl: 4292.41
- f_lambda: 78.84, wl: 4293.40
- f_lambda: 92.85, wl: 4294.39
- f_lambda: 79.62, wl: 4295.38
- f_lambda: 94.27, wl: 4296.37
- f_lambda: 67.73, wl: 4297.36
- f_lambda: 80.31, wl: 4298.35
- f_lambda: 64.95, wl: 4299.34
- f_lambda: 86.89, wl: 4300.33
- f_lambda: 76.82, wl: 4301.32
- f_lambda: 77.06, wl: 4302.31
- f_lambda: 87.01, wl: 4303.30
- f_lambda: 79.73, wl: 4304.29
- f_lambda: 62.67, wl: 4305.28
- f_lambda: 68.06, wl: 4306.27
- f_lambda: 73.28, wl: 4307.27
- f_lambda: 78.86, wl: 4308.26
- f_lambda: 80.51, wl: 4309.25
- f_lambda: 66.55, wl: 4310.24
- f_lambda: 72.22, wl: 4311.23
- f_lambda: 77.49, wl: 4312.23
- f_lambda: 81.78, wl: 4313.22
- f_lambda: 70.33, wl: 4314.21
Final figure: 7.29 angstrom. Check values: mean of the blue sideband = 91.2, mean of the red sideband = 90.6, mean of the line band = 73.8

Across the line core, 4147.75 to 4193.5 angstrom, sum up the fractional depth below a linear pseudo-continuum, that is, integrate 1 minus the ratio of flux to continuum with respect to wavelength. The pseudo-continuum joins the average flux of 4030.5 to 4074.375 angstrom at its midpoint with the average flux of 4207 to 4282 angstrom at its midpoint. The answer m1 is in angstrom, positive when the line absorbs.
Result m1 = 1.1 angstrom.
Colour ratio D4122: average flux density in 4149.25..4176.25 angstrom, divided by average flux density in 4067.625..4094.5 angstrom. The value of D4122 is 1.03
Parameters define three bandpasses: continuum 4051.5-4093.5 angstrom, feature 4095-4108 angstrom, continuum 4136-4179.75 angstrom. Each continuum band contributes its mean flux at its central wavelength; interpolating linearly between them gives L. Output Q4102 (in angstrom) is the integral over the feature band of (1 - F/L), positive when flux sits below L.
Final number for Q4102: 3.6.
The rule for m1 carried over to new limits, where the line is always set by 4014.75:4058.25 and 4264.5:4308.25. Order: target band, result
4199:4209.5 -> 0.07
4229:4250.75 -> -0.39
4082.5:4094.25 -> 1.33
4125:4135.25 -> -0.34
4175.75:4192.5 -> 0.41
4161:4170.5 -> -0.59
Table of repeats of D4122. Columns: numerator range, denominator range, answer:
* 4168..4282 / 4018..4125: 1.03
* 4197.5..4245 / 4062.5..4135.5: 1.08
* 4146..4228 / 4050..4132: 1.07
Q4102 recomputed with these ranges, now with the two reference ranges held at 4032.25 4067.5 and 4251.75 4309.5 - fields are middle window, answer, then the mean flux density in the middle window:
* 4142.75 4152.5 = 0.1 angstrom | 88.5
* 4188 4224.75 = -1.0 angstrom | 89.6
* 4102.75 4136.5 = 3.6 angstrom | 80.4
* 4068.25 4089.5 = 0.8 angstrom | 88.3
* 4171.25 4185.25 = 0.5 angstrom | 84.8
